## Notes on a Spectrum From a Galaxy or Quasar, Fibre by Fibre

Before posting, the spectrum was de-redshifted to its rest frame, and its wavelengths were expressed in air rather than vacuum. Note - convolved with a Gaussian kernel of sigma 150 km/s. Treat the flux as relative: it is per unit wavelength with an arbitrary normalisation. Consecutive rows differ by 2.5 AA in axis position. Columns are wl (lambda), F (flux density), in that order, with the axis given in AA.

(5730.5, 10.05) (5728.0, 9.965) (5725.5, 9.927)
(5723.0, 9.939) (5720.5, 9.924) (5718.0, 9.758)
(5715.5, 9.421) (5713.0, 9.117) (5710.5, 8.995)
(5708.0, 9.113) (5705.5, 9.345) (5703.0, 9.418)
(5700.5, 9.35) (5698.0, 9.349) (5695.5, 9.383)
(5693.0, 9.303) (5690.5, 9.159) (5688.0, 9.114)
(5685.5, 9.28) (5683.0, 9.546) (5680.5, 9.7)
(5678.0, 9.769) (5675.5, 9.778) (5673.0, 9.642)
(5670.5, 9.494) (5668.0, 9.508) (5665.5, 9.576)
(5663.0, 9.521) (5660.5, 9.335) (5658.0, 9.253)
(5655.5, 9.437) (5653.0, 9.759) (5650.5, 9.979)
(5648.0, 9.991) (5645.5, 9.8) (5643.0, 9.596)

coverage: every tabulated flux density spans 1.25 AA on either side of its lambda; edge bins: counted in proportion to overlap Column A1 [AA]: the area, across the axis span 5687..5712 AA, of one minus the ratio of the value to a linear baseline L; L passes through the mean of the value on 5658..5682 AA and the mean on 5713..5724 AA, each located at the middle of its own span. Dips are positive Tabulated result 1.0 AA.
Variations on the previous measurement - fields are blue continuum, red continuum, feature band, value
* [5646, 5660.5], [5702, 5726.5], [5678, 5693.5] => 0.3 AA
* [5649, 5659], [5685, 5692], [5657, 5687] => -0.5 AA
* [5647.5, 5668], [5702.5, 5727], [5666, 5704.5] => 0.4 AA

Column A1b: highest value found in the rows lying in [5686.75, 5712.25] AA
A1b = 9.418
